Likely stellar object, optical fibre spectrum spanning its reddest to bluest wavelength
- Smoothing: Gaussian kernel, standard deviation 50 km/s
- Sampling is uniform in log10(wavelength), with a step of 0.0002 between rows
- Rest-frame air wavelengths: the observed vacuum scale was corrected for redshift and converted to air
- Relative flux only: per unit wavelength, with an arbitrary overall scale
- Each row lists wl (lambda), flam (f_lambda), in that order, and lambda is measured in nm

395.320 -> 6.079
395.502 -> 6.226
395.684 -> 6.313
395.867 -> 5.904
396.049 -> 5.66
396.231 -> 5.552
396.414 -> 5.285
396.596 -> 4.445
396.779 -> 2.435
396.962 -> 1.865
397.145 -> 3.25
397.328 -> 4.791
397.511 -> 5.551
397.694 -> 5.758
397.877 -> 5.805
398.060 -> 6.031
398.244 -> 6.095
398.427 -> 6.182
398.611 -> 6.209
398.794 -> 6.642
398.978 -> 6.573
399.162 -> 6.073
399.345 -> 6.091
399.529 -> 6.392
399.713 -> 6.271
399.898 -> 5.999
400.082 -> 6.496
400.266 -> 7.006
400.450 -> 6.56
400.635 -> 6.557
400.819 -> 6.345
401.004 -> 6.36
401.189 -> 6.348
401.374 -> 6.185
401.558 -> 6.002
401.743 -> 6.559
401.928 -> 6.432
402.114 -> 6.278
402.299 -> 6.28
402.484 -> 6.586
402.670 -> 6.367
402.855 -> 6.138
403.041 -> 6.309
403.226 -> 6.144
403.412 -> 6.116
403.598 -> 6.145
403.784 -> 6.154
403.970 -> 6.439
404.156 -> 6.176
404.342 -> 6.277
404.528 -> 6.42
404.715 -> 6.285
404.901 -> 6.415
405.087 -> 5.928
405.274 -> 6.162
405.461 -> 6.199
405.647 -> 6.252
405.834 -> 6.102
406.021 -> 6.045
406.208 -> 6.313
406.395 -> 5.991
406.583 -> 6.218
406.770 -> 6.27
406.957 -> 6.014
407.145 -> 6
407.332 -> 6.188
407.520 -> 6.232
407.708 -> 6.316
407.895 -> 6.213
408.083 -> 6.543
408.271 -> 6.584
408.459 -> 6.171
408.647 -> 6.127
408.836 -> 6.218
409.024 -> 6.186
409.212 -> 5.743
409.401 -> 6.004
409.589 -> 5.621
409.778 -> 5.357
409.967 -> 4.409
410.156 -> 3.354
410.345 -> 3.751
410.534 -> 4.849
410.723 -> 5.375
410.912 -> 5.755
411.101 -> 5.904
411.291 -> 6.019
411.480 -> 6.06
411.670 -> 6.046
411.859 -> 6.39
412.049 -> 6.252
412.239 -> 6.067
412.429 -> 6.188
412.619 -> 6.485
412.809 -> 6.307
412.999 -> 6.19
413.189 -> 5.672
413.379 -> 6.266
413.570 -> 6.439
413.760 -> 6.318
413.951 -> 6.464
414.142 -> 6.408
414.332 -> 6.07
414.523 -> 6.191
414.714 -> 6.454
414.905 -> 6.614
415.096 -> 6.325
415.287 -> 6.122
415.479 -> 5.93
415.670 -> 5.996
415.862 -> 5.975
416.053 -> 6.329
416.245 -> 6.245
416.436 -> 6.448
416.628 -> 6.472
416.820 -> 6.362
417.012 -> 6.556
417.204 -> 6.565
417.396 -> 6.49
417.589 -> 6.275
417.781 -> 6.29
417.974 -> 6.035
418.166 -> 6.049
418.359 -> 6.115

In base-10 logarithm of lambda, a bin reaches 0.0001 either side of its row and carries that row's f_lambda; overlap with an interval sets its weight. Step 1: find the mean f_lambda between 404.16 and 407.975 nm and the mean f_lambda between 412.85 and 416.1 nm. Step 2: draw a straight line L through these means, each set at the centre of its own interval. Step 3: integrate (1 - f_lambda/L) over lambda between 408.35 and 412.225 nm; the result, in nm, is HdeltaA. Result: 0.38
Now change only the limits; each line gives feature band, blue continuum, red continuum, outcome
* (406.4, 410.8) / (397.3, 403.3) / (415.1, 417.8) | 0.375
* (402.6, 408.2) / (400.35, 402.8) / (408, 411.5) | -0.208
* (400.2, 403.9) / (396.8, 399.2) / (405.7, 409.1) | -0.405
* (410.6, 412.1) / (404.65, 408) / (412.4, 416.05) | 0.065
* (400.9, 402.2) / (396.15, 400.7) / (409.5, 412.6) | -0.173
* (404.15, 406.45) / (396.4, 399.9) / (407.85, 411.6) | -0.285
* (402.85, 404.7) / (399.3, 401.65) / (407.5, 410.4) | -0.043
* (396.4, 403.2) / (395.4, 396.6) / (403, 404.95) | 0.139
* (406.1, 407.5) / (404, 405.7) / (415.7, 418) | 0.025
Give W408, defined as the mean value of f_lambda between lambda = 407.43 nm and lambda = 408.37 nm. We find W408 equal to 6.38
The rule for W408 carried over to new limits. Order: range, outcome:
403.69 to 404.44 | 6.27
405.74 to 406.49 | 6.11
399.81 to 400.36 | 6.51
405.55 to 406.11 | 6.14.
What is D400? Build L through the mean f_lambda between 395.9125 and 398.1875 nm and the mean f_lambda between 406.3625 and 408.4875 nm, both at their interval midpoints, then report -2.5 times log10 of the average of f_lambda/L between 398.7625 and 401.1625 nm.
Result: -0.23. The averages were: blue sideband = 4.75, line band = 6.4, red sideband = 6.24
